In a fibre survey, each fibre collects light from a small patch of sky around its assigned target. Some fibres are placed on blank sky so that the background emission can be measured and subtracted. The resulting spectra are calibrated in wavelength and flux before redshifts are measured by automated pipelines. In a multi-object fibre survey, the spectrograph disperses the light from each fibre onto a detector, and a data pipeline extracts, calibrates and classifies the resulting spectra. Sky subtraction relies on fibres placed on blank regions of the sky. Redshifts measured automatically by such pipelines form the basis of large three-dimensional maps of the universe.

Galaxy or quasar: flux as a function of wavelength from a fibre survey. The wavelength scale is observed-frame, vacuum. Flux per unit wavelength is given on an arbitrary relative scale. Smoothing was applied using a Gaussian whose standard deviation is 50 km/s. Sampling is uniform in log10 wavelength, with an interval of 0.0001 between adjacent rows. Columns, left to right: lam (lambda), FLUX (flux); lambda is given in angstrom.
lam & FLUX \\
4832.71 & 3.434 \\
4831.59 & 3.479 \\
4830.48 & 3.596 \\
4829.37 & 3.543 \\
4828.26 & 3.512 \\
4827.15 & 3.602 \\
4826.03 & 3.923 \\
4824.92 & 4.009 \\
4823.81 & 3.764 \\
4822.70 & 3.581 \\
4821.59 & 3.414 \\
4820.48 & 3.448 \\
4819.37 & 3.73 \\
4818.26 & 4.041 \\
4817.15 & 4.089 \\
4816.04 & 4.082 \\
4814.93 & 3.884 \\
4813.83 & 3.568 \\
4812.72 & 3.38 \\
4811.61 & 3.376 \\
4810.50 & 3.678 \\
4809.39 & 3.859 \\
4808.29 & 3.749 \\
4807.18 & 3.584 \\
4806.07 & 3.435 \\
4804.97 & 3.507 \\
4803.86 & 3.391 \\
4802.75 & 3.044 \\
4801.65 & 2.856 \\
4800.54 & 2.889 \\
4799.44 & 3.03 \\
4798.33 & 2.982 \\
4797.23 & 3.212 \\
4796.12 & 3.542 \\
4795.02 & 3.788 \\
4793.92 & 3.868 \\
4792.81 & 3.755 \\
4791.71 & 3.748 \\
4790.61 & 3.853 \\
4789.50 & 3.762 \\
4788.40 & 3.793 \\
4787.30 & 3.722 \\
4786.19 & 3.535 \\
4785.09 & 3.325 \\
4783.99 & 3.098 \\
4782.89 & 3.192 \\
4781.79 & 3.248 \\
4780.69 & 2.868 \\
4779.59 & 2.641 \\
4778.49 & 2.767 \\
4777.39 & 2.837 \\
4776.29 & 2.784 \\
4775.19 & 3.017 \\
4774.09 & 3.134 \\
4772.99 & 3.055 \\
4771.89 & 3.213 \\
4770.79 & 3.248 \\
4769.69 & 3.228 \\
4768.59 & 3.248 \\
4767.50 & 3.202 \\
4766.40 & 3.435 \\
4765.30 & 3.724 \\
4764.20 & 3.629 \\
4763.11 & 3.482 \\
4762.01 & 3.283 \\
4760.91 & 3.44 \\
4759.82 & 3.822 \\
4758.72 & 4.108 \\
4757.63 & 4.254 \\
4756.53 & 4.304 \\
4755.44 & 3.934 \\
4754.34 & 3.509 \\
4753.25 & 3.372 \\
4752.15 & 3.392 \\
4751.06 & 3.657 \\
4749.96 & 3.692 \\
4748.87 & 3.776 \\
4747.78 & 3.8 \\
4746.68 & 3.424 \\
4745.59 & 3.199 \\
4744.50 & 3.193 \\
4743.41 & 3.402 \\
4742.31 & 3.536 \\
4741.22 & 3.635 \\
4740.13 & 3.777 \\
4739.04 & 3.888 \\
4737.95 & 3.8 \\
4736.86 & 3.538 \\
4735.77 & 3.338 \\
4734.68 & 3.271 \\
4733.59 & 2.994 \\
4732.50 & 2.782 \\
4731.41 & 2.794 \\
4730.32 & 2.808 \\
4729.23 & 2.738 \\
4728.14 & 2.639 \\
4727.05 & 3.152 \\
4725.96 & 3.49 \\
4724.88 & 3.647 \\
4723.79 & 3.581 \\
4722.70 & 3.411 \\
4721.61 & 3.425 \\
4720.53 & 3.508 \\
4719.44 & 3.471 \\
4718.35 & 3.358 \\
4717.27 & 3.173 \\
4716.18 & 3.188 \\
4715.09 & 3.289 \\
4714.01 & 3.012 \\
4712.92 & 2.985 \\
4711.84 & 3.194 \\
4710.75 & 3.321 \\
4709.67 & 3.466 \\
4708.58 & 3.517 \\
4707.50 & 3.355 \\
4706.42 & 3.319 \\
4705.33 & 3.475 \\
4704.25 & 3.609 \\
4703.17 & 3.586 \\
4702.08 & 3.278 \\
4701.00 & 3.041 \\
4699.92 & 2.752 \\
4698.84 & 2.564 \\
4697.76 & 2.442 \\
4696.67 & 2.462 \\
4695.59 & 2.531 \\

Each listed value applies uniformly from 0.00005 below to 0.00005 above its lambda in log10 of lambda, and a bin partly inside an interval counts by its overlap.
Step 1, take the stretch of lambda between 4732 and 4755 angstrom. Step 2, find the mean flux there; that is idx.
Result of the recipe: 3.48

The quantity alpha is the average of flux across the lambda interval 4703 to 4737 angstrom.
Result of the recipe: 3.26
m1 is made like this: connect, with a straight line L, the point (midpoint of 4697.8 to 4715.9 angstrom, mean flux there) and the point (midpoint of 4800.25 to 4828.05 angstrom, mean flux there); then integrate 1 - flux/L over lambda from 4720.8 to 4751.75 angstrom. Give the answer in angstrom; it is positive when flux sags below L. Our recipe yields -0.5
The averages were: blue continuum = 3.21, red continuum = 3.6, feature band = 3.37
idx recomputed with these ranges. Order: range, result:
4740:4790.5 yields 3.43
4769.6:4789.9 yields 3.18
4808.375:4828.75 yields 3.72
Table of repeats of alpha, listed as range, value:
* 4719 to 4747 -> 3.32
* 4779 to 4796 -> 3.48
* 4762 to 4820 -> 3.41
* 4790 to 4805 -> 3.39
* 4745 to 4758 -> 3.68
